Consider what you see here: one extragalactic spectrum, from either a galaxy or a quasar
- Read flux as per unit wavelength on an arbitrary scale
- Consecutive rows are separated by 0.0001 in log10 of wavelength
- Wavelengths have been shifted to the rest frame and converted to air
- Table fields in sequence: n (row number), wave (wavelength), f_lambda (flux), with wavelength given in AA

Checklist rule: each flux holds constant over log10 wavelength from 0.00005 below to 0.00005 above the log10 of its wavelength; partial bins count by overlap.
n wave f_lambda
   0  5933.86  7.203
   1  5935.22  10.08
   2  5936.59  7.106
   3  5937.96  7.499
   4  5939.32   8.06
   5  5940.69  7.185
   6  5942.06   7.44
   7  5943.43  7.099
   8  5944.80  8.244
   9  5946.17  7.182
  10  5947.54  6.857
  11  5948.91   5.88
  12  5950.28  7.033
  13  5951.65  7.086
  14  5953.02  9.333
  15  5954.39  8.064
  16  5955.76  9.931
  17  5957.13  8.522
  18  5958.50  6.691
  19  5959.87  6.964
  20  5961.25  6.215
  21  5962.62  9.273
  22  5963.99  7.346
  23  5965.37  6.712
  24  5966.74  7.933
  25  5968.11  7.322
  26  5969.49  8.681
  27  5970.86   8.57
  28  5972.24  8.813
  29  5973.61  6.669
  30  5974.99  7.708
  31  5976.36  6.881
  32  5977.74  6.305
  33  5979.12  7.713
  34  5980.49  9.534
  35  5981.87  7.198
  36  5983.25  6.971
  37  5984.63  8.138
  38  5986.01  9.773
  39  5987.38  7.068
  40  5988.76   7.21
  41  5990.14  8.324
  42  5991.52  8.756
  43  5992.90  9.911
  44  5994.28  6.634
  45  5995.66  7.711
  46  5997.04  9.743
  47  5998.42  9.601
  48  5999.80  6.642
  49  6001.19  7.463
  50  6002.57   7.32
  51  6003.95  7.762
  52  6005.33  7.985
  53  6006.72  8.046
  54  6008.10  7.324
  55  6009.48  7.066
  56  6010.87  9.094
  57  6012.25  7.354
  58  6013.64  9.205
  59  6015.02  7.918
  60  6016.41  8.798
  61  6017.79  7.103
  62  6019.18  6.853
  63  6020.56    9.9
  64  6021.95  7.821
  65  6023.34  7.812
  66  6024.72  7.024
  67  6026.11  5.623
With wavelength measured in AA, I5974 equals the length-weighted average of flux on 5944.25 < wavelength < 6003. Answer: 7.81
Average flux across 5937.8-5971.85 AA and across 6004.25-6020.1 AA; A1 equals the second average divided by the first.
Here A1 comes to 1.0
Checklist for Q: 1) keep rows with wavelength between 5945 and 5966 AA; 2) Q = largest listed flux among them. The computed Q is 9.931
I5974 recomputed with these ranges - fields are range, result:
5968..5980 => 7.68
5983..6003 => 8.12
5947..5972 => 7.72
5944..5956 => 7.65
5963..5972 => 7.86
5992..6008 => 8.05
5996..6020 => 7.96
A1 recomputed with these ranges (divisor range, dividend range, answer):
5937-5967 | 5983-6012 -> 1.06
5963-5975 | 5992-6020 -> 1.03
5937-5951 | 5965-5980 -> 1.05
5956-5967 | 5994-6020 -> 1.05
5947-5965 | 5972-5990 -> 1.01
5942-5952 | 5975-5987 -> 1.10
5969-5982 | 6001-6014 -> 1.00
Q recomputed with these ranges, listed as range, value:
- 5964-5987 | 9.773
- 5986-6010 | 9.911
